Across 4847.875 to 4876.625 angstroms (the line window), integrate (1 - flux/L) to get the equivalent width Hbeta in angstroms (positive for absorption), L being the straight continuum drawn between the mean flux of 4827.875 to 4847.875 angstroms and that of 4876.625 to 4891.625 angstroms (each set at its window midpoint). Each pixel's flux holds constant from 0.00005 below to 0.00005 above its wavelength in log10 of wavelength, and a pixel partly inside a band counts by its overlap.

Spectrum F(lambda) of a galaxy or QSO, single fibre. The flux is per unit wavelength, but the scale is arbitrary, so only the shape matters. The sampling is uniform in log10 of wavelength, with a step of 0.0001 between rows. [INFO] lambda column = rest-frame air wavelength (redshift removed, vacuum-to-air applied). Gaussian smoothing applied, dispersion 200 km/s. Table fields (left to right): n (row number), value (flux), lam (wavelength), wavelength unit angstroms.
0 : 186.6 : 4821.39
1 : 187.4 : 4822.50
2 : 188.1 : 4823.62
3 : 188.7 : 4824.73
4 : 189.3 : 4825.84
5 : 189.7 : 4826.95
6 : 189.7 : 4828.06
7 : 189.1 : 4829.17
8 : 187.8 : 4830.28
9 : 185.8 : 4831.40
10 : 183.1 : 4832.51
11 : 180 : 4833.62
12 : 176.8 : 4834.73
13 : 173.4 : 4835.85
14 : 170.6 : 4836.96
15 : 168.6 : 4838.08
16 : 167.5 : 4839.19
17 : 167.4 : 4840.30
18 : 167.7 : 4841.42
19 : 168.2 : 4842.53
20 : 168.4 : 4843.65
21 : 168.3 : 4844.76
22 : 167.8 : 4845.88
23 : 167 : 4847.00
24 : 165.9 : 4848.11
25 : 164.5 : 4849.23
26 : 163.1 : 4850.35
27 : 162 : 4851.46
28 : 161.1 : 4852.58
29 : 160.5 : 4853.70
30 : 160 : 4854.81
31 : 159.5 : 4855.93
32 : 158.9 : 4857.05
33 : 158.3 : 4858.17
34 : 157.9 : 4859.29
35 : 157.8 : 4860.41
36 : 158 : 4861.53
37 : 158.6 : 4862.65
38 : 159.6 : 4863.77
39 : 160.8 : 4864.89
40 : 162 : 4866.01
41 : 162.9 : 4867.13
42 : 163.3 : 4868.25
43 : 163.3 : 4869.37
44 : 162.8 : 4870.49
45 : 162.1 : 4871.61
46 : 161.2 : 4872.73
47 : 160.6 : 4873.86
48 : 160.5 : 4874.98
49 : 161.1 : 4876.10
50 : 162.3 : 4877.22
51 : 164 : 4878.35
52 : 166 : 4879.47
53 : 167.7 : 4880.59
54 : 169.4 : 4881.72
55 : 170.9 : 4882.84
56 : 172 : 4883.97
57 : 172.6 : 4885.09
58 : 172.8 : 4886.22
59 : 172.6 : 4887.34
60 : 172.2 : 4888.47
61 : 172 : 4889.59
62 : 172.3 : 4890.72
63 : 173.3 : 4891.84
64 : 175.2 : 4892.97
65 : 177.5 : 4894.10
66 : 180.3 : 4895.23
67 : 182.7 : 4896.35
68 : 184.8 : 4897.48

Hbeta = 1.8 angstroms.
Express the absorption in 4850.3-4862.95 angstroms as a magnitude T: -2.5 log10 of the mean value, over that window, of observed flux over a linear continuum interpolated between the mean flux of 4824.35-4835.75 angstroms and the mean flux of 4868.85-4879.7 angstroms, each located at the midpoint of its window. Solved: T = 0.079 mag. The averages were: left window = 185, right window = 162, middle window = 160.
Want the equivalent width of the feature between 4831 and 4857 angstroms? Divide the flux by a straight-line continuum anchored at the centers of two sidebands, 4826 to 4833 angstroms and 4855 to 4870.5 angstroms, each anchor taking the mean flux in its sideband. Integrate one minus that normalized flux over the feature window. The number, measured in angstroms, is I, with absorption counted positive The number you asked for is 1.1 angstroms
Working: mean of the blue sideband 188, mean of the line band 168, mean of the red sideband 160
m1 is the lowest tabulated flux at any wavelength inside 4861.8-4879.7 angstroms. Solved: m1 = 158.6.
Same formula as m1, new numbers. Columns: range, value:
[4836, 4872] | 157.8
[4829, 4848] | 167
